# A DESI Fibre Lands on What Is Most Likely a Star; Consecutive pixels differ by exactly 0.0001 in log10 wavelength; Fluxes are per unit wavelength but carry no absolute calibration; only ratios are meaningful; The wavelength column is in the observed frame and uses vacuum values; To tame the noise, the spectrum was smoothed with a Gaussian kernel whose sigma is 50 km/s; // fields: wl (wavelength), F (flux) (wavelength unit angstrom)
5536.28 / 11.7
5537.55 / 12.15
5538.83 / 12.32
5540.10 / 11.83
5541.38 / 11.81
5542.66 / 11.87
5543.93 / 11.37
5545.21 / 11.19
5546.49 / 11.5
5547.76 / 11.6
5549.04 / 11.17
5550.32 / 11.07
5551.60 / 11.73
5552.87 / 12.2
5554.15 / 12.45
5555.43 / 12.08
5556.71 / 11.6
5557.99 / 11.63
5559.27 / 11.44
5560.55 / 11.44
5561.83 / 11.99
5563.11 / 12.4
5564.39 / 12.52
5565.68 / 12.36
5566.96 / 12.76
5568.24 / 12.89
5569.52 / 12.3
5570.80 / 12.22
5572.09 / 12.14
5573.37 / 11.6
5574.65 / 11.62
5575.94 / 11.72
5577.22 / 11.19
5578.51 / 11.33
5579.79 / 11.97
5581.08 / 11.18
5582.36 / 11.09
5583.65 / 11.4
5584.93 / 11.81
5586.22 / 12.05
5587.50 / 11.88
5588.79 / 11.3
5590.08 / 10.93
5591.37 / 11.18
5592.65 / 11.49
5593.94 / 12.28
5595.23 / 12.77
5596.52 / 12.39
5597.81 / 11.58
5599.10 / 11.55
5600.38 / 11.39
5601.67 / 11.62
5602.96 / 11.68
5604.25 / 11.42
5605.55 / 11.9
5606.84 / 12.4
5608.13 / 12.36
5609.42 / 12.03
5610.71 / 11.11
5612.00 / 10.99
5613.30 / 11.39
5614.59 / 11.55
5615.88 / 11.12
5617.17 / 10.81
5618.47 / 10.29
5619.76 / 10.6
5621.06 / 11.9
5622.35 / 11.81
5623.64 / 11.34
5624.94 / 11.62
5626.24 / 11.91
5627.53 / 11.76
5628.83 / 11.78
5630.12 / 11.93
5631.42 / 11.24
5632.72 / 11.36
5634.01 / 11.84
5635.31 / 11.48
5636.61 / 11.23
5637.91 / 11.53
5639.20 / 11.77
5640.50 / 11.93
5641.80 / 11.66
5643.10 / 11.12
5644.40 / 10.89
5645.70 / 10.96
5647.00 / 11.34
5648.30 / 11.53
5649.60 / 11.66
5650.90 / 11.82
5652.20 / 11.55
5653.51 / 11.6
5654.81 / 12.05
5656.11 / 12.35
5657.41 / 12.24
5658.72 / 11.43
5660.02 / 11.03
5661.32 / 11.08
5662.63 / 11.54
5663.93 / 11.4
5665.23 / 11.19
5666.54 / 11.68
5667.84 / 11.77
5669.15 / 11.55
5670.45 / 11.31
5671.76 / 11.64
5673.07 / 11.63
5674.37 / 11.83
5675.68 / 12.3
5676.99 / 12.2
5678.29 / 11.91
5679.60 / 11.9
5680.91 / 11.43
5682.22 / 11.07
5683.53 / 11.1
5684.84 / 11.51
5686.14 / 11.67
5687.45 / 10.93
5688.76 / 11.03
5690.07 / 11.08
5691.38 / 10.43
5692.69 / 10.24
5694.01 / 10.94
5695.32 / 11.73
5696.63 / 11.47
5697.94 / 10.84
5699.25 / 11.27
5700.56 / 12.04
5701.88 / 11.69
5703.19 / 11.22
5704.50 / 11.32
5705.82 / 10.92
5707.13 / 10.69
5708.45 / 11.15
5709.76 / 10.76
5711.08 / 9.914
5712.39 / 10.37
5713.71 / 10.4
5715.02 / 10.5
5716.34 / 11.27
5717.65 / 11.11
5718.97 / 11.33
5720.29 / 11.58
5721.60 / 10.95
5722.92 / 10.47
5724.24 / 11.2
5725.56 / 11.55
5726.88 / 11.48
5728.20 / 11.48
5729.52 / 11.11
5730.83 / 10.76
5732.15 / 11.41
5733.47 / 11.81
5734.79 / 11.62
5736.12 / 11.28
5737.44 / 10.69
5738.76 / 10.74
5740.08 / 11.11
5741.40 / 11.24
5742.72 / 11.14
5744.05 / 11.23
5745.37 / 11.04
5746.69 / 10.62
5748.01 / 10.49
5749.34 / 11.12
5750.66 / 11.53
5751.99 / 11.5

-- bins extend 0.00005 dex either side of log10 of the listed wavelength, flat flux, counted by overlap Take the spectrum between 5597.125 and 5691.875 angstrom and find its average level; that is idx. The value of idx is 11.5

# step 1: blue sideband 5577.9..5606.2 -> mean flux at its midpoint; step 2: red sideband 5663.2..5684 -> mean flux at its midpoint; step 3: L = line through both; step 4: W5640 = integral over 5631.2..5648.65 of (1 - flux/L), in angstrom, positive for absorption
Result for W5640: 0.3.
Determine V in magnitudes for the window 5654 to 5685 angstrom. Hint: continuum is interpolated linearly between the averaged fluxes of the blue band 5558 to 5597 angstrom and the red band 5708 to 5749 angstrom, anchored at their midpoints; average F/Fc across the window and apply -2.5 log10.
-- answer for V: -0.03 mag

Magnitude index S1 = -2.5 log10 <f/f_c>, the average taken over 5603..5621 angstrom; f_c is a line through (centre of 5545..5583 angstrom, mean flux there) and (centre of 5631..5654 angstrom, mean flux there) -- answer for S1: 0.02 mag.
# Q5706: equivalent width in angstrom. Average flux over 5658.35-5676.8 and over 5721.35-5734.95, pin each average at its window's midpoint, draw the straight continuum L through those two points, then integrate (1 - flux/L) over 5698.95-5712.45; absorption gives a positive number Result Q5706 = 0.4 angstrom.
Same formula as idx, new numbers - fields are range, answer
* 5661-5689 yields 11.5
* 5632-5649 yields 11.4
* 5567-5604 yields 11.7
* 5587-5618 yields 11.6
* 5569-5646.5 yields 11.6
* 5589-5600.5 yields 11.7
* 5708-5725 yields 10.8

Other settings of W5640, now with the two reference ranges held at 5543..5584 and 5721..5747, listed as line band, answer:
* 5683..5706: 0.2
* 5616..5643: 0.2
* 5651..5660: -0.3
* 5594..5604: -0.2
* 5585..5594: 0.1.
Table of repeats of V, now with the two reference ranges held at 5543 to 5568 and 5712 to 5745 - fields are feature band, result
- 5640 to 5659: -0.02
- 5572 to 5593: 0.02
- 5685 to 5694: 0.03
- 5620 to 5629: -0.01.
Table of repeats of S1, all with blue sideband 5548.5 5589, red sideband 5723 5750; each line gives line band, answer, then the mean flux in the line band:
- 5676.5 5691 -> -0.01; 11.4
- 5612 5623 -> 0.04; 11.2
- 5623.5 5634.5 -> -0.01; 11.7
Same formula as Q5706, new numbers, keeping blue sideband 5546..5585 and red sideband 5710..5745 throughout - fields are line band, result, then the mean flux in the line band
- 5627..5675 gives -0.6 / 11.6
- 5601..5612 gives -0.1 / 11.8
